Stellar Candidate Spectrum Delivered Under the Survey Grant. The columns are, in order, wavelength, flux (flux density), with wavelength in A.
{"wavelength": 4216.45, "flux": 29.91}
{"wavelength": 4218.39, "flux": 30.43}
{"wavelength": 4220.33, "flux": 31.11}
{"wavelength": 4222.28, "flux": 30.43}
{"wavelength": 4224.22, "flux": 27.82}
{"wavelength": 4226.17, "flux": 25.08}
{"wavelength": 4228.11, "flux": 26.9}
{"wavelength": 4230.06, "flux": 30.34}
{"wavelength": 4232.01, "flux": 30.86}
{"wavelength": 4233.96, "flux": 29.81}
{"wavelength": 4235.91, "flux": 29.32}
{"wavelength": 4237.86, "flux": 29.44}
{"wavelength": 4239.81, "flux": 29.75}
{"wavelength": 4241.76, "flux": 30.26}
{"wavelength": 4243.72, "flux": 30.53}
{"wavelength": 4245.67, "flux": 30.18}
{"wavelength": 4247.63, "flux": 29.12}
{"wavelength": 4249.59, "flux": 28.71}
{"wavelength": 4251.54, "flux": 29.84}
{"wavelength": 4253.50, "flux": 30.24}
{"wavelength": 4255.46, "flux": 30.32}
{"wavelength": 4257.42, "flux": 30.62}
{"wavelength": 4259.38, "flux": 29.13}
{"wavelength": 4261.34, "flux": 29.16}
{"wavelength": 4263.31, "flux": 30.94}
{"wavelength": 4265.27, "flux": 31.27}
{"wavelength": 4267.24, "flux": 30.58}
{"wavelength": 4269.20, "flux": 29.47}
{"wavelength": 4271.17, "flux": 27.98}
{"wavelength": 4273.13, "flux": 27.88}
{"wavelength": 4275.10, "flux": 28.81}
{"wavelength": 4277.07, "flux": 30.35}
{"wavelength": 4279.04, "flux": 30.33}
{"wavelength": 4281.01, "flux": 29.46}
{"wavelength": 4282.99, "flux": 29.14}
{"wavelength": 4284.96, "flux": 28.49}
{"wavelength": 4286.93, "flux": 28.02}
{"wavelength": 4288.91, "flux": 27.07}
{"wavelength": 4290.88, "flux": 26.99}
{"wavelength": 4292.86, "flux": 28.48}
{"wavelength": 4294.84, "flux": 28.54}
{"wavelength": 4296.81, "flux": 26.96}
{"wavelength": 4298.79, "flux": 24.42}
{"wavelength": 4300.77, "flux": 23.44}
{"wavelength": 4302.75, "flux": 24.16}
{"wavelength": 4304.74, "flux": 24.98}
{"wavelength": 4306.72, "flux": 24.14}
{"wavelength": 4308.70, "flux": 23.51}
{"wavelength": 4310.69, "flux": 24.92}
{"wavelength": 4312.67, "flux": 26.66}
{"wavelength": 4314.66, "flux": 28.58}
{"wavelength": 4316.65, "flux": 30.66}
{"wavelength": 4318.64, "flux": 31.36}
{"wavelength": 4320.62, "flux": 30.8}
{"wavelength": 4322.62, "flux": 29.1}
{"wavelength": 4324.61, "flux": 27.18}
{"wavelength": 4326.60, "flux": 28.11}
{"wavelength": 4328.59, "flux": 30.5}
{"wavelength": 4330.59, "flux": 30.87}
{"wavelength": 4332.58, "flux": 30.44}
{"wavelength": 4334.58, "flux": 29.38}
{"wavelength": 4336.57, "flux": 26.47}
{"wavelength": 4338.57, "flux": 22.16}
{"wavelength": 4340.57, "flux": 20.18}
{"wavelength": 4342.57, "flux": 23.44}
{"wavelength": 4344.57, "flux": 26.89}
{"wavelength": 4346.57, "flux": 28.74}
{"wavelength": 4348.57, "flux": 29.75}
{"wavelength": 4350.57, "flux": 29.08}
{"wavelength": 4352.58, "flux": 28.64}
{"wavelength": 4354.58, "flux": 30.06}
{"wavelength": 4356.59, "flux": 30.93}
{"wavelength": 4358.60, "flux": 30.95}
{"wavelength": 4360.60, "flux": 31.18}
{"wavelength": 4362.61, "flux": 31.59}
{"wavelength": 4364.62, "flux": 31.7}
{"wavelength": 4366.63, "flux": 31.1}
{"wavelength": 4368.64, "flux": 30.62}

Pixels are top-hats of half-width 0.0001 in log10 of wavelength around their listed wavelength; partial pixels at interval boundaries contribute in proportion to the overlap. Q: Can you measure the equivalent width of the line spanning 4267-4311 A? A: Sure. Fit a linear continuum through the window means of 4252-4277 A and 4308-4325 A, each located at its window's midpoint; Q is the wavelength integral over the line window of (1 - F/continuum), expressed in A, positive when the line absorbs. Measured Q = 2.6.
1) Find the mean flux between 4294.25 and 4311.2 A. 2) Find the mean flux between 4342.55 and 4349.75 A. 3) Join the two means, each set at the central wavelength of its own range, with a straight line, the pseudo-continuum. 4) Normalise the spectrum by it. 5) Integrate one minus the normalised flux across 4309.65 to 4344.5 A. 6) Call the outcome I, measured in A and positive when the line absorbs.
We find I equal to -1.55 A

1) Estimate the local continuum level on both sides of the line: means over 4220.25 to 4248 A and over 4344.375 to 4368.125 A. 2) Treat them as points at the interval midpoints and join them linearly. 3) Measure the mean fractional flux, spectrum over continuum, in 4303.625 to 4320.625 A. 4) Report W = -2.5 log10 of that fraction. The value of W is 0.11 mag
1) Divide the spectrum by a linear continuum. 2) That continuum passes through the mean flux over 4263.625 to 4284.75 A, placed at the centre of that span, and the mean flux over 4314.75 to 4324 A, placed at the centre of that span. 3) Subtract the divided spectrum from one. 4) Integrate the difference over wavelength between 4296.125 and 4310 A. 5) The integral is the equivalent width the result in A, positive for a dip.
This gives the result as 2.5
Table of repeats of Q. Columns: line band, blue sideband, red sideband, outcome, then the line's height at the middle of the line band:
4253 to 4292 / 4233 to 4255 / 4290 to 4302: -1.9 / 27.9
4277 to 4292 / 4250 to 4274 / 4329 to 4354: 0.2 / 29.1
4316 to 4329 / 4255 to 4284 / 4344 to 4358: -0.1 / 29.4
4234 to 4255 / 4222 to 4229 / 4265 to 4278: -1.2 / 28.2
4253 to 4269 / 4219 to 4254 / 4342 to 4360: -0.5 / 29.3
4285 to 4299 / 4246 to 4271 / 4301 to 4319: 0.0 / 27.5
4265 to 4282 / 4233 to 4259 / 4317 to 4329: 0.1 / 29.7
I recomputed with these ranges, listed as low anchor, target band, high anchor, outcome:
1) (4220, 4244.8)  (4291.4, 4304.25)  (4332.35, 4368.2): 1.27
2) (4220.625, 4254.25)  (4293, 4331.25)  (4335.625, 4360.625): 1.02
